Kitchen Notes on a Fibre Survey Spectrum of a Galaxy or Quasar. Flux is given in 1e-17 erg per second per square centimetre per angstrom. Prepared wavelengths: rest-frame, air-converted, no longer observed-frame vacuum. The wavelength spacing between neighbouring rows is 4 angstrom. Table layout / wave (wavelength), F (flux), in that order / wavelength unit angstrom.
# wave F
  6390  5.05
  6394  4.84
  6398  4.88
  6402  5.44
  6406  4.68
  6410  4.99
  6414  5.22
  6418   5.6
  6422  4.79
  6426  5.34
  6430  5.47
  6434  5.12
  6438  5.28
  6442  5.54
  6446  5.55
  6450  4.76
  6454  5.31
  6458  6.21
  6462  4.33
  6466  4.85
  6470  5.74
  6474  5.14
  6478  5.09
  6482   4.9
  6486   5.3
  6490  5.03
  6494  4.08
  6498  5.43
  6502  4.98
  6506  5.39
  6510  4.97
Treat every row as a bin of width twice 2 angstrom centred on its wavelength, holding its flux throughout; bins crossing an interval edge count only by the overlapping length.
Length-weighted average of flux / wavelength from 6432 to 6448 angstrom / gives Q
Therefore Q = 5.37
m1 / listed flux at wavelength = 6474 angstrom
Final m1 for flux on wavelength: 5.14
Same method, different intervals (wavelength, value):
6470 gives 5.74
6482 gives 4.9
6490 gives 5.03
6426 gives 5.34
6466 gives 4.85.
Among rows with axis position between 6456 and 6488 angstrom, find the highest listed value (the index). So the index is 6.21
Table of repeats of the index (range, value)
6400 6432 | 5.6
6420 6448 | 5.55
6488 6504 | 5.43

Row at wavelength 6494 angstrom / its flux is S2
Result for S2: 4.08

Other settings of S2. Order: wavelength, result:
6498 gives 5.43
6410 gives 4.99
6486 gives 5.3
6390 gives 5.05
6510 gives 4.97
